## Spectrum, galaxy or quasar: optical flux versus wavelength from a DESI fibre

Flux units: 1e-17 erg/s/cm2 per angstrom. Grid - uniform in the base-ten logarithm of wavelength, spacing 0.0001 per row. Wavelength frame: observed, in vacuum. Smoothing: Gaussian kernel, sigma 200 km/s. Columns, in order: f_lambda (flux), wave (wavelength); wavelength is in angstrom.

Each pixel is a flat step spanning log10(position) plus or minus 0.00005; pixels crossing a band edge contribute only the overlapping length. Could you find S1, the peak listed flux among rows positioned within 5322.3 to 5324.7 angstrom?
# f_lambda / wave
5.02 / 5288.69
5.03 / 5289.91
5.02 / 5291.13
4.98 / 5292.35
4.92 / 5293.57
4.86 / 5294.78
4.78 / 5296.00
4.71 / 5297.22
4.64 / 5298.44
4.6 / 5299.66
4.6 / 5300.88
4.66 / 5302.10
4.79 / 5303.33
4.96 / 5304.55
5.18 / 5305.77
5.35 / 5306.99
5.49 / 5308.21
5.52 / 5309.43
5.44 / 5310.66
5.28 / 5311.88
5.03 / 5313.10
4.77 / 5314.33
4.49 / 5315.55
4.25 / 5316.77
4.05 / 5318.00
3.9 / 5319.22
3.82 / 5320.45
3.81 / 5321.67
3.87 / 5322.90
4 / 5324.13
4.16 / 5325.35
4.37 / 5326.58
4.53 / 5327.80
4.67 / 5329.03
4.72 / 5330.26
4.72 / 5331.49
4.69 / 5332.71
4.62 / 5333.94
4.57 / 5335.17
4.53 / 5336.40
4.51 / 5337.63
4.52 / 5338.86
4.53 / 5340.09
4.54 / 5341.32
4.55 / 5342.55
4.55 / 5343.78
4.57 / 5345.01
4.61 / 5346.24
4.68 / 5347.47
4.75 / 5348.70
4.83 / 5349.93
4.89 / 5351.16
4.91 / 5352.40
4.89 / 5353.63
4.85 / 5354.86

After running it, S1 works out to 4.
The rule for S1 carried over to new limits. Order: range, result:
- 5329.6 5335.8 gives 4.72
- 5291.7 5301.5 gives 4.98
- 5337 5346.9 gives 4.61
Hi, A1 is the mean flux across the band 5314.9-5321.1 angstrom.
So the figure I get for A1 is 4.11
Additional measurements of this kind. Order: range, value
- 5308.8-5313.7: 5.32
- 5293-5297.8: 4.83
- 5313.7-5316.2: 4.63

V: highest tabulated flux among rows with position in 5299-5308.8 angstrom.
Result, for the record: 5.49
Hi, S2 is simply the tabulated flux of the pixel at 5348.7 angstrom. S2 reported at 4.75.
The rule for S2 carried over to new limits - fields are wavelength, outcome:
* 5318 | 4.05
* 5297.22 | 4.71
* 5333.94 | 4.62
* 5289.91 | 5.03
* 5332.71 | 4.69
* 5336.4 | 4.53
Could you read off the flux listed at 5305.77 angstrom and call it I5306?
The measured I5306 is 5.18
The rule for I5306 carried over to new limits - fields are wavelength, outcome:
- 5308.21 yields 5.49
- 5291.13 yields 5.02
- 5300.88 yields 4.6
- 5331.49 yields 4.72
